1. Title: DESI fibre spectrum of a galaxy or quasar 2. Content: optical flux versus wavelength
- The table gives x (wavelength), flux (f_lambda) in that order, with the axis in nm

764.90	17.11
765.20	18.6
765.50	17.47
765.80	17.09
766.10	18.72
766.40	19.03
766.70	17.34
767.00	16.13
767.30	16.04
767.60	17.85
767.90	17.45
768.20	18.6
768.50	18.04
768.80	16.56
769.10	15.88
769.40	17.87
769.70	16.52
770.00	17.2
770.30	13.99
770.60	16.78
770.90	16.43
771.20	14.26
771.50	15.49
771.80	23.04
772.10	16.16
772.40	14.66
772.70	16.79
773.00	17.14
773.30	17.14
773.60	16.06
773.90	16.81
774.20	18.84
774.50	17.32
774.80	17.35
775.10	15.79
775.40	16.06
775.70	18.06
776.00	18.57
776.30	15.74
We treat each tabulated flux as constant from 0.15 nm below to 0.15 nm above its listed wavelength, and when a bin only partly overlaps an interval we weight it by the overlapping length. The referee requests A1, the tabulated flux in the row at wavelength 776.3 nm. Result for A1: 15.74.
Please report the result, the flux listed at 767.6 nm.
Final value 17.85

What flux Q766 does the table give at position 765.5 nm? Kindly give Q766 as 17.47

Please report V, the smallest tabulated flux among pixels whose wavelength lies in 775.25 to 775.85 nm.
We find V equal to 16.06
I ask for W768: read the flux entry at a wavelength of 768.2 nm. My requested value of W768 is 18.6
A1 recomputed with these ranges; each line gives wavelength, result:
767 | 16.13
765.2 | 18.6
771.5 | 15.49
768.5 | 18.04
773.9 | 16.81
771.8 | 23.04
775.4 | 16.06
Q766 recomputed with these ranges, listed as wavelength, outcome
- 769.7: 16.52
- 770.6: 16.78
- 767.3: 16.04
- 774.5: 17.32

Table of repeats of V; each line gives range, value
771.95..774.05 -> 14.66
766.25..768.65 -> 16.04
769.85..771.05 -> 13.99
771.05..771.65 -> 14.26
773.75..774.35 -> 16.81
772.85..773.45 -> 17.14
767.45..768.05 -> 17.45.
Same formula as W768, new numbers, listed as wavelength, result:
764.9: 17.11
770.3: 13.99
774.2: 18.84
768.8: 16.56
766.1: 18.72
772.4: 14.66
